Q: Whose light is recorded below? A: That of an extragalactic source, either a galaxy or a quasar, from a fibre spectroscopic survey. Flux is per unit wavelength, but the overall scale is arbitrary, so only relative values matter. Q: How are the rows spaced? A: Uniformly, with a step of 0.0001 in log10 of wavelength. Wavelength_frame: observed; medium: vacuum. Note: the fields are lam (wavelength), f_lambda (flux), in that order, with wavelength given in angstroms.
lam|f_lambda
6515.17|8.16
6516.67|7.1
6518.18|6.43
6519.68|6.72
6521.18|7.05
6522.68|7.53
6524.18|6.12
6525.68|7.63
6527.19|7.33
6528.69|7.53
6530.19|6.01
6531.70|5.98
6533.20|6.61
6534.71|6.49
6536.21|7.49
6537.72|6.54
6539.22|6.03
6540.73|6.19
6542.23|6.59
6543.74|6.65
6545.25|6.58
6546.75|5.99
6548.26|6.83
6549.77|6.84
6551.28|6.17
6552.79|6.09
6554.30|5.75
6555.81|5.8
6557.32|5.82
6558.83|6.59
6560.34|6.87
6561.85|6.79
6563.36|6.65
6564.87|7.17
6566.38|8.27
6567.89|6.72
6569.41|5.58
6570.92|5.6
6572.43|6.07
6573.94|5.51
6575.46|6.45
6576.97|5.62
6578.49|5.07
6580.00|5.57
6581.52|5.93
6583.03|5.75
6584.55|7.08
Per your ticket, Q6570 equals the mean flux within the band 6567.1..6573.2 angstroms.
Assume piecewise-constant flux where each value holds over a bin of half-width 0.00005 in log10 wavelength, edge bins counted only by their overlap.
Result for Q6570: 6.01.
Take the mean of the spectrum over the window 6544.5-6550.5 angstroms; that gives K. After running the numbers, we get 6.56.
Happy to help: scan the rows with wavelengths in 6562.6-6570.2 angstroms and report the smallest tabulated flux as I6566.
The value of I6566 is 5.58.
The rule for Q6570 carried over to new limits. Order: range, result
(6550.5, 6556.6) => 5.95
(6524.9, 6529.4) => 7.48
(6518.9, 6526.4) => 7.01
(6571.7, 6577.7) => 5.91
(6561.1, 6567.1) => 7.22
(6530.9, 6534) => 6.28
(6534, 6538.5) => 6.85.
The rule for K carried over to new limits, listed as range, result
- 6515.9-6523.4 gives 6.96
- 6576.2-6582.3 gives 5.56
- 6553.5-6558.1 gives 5.79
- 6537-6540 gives 6.28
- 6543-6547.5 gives 6.41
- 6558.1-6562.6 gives 6.75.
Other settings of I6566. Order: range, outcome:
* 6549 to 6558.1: 5.75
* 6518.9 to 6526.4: 6.12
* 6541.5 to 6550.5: 5.99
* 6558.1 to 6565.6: 6.59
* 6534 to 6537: 6.49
